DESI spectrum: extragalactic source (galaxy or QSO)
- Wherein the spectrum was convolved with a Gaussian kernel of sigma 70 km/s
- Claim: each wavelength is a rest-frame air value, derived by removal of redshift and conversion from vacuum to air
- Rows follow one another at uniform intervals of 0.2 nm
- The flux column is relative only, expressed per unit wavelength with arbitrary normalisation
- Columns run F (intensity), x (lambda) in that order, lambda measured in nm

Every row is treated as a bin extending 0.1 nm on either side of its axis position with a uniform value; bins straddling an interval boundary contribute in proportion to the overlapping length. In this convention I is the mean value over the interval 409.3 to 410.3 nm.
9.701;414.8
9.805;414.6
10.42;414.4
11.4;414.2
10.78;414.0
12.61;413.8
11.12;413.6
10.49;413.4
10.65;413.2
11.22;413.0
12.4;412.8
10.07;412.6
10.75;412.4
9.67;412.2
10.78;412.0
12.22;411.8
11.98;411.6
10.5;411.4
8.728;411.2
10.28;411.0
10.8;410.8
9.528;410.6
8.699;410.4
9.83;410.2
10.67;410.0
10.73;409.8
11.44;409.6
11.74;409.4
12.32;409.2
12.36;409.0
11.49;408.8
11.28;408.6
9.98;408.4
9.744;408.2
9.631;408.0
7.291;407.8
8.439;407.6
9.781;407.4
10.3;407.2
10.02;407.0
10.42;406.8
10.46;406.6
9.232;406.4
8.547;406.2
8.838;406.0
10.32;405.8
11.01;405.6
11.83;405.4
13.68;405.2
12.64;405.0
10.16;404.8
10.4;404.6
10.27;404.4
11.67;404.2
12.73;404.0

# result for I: 10.9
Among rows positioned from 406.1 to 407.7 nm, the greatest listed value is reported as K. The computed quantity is 10.46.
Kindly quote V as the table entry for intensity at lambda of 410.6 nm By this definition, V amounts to 9.528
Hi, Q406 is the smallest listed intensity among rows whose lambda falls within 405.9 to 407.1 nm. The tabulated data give 8.547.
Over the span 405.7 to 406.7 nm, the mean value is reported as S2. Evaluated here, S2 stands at 9.48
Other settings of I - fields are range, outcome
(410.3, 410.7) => 9.11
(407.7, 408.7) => 9.59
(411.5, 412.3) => 11.2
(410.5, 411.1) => 10.2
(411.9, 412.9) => 10.7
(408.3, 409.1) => 11.3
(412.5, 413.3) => 11.1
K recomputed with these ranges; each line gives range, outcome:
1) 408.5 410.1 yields 12.36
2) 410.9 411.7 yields 11.98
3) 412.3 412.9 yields 12.4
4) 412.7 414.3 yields 12.61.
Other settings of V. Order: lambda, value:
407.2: 10.3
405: 12.64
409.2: 12.32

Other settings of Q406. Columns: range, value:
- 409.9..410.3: 9.83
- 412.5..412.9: 10.07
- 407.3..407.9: 7.291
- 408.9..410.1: 10.67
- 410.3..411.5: 8.699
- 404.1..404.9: 10.16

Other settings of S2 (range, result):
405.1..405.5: 12.8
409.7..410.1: 10.7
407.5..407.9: 7.87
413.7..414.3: 11.6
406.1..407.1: 9.74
